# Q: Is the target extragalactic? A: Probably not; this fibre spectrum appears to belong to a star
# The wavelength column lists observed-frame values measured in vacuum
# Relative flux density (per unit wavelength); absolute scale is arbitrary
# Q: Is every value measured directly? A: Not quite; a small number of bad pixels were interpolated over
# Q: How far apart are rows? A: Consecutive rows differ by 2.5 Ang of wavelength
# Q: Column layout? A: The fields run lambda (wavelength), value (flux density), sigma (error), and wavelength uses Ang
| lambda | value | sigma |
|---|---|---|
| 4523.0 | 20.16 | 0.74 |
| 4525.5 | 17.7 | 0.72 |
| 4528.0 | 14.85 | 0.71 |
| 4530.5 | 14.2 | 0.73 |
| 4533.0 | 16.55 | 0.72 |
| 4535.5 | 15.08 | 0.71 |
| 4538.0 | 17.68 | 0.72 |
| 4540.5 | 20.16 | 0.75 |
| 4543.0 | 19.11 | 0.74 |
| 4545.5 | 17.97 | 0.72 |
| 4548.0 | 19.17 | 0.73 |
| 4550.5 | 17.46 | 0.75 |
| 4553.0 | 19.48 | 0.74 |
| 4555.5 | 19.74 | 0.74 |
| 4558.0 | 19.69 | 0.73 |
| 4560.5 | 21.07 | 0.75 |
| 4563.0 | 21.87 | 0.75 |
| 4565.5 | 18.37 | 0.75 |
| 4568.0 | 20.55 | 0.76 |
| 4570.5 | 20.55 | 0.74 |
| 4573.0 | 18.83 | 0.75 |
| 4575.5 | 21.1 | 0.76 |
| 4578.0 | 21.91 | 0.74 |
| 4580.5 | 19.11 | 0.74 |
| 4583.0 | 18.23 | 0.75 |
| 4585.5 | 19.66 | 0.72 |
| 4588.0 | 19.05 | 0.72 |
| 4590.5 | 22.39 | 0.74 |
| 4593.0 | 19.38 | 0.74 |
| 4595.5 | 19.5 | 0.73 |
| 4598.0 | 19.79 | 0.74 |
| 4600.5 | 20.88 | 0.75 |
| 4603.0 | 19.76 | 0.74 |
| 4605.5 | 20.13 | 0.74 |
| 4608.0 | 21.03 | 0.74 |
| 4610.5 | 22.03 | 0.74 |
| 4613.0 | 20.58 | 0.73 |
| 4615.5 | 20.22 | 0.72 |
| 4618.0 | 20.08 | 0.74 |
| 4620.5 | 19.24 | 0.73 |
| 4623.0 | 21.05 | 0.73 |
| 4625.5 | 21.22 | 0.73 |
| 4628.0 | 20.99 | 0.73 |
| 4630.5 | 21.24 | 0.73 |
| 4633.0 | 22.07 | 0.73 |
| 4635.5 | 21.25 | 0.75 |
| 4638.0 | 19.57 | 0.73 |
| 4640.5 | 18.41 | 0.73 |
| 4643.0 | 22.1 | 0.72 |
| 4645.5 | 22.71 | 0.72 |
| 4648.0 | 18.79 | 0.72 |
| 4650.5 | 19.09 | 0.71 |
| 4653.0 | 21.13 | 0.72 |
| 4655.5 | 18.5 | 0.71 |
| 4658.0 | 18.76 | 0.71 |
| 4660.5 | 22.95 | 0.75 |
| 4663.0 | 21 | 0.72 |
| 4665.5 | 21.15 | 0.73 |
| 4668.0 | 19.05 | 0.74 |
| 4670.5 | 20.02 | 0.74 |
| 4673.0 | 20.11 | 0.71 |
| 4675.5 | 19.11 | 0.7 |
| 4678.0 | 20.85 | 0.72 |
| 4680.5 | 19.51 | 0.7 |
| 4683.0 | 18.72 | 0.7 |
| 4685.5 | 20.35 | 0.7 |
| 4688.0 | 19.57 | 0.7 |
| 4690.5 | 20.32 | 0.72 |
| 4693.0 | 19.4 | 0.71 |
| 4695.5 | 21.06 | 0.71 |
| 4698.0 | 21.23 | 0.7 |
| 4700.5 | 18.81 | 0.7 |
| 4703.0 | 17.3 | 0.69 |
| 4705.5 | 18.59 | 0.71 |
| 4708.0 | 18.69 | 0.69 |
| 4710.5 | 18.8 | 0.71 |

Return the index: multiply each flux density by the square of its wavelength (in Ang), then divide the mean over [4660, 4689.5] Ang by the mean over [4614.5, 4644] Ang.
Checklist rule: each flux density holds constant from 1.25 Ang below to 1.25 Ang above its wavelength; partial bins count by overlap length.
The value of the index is 1.0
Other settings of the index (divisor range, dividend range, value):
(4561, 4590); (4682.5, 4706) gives 1.03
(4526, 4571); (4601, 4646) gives 1.16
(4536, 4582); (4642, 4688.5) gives 1.08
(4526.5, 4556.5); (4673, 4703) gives 1.20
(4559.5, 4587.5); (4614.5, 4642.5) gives 1.05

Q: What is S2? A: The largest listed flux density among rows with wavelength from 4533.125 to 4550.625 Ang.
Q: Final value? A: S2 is 20.16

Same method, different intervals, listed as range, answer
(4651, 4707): 22.95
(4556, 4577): 21.87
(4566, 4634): 22.39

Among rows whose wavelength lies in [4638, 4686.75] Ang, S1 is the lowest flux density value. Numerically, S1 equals 18.41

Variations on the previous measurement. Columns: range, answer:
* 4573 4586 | 18.23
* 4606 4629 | 19.24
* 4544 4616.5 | 17.46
